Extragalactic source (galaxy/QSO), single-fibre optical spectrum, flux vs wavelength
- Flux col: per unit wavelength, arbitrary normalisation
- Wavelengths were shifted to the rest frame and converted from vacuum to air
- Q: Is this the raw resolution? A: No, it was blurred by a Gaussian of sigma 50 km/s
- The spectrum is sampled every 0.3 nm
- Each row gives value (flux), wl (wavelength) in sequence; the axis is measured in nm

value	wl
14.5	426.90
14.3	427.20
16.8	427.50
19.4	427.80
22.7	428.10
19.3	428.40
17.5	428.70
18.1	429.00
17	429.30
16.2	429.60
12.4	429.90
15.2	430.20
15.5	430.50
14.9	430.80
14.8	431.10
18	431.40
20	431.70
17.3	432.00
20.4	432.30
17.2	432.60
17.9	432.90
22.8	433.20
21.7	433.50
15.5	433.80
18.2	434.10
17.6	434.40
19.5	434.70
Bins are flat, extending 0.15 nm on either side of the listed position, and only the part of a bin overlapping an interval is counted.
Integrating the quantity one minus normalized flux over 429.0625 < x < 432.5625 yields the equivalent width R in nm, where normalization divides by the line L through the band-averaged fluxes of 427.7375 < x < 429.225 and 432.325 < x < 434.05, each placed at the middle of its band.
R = 0.473 nm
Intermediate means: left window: 19.3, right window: 19.1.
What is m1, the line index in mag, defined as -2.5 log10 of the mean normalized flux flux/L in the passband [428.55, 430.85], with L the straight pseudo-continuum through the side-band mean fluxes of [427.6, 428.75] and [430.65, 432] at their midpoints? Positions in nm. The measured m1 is 0.16 mag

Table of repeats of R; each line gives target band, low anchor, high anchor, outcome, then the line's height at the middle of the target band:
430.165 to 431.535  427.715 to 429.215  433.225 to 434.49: 0.24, 19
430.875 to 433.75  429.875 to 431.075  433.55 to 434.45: -0.43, 16.2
